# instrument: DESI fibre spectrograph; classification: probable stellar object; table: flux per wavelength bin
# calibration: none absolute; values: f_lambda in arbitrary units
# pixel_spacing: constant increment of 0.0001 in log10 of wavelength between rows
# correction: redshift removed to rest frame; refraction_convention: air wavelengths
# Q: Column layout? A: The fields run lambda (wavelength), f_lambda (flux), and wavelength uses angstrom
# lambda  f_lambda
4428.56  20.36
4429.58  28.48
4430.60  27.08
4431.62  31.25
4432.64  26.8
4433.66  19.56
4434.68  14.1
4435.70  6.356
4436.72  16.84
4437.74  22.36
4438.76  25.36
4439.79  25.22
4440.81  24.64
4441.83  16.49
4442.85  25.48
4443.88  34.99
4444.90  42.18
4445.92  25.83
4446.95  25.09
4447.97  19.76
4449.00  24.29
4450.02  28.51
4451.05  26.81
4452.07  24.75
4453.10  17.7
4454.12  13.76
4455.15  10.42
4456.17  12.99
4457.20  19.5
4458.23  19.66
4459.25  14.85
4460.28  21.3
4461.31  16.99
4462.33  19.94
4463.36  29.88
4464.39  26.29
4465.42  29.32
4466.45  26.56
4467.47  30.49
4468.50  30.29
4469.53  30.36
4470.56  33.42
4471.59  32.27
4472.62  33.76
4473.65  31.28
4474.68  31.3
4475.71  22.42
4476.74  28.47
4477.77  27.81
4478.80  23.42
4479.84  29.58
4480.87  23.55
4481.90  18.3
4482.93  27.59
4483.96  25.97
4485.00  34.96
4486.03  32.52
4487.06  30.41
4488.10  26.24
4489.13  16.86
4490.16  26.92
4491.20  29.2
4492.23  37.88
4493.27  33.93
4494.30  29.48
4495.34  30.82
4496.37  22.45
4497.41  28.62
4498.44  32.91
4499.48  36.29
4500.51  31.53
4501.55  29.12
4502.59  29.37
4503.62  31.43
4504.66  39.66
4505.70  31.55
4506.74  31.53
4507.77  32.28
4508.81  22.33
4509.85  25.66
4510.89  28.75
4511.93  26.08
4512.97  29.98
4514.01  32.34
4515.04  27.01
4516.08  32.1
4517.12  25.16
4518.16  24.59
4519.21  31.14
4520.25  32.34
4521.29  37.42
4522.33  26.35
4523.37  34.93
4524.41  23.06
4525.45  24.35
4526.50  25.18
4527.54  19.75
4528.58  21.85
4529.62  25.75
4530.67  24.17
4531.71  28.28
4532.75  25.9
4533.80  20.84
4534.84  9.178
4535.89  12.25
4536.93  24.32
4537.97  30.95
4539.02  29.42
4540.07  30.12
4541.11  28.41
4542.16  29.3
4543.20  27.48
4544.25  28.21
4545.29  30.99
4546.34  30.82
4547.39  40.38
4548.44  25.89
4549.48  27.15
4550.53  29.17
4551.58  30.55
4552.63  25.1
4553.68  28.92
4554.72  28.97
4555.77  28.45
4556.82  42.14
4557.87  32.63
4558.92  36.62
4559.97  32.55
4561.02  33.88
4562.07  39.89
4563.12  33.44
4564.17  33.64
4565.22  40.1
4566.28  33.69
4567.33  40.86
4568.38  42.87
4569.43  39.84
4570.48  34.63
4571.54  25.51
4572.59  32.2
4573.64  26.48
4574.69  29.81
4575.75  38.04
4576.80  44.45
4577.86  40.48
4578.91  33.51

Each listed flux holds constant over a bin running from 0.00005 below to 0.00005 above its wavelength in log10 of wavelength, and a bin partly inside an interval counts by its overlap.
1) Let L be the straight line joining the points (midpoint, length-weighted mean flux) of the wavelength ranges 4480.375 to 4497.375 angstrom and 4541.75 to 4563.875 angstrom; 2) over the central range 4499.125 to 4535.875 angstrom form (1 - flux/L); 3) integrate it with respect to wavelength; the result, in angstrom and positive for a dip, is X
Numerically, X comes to 2.3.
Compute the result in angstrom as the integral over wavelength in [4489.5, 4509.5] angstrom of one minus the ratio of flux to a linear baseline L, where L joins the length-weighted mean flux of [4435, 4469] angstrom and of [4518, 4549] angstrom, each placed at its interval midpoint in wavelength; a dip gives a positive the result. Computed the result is -4.5 angstrom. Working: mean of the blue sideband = 22.8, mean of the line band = 30.8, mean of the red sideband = 26.8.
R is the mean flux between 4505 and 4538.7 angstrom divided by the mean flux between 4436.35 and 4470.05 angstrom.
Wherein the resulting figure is 1.12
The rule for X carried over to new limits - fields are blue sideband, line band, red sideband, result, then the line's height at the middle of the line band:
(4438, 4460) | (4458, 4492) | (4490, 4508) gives 0.5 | 27.3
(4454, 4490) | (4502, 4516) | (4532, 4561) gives -1.6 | 26.9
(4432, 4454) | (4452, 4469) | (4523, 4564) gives 2.0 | 24.2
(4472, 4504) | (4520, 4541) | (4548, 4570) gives 4.3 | 31.7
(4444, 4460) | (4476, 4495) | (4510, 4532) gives -2.4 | 24.7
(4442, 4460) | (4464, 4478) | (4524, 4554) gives -3.7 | 23.4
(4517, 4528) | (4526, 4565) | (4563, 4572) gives 4.5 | 32.1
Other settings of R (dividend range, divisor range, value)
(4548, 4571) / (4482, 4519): 1.15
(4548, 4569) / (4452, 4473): 1.42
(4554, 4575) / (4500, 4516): 1.15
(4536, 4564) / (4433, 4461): 1.44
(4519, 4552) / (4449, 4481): 1.09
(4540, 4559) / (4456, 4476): 1.18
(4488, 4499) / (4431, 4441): 1.36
